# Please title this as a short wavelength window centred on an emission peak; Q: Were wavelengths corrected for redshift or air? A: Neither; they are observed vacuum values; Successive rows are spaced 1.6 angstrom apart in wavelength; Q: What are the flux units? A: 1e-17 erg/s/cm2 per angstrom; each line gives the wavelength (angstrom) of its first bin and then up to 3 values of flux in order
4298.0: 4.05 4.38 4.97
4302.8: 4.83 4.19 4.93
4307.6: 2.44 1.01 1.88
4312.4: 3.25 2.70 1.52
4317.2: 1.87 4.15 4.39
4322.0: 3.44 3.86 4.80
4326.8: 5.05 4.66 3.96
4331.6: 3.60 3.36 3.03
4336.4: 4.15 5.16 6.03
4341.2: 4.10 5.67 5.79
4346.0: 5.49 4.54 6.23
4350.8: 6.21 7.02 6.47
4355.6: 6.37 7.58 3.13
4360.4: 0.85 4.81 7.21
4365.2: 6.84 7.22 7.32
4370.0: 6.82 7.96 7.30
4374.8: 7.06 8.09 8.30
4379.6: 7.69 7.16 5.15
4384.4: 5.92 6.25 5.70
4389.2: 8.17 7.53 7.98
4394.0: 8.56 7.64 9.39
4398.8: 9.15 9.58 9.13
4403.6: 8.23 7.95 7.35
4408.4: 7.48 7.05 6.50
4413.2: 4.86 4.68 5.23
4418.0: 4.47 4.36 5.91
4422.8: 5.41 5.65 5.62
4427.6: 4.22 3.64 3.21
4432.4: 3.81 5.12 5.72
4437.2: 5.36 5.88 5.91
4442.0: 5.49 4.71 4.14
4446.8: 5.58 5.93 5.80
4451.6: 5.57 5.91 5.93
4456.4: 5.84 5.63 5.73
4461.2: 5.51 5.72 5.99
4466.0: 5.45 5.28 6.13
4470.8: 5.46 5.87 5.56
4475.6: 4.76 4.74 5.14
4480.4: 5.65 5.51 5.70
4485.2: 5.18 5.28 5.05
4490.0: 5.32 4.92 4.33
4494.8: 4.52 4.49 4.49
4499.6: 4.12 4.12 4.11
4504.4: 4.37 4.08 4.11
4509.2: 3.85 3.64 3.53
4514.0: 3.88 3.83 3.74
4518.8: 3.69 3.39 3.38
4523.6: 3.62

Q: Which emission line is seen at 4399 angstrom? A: Ly-alpha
